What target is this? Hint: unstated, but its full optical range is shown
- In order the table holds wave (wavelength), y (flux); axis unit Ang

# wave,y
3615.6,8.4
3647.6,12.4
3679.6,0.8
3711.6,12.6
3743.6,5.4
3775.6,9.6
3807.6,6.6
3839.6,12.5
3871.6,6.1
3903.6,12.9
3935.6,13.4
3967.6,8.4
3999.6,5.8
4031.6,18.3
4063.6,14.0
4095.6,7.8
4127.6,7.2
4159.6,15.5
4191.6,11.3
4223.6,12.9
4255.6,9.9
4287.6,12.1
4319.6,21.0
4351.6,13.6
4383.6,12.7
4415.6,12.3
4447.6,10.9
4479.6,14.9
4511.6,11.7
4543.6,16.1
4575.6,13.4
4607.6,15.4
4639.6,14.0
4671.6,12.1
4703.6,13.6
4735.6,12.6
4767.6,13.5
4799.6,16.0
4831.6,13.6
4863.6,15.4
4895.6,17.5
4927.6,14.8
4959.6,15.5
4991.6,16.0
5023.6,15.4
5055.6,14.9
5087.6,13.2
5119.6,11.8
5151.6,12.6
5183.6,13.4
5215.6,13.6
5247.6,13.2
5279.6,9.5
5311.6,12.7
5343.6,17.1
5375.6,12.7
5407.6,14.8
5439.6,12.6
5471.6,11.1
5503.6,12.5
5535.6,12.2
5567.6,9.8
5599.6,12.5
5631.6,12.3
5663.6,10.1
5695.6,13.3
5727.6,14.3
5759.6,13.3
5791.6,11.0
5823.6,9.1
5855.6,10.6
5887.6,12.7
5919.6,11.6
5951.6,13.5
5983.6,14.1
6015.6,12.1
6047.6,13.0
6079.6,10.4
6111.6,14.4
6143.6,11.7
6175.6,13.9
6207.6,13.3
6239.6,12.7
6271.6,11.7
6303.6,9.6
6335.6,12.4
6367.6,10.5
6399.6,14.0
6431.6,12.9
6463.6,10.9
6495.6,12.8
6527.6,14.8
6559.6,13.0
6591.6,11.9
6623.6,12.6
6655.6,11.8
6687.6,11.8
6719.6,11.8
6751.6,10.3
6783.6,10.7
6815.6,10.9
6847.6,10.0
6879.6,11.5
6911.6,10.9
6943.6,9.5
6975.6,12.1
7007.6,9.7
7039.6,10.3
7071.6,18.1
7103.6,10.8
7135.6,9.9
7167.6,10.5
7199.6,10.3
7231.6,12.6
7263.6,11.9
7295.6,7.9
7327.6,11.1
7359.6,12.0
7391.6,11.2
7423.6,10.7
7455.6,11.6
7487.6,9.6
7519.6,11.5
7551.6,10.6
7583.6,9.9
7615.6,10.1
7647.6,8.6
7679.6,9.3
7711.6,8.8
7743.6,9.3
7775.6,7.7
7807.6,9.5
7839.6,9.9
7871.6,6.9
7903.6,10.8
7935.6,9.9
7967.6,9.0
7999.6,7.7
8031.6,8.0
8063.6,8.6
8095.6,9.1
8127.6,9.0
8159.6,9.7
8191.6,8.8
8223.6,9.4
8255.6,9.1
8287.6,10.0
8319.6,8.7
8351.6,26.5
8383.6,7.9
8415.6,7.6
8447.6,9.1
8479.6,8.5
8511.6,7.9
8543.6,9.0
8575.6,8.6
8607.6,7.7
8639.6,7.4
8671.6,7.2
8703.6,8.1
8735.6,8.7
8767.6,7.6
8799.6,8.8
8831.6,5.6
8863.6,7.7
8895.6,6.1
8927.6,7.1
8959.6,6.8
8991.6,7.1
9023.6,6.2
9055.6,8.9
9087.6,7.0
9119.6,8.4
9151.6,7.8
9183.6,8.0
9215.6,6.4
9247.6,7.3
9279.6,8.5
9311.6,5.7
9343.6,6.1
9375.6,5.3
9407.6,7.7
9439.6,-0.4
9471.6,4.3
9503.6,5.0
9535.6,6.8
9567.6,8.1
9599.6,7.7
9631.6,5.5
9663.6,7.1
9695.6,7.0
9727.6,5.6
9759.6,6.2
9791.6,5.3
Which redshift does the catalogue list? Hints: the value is 0.078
